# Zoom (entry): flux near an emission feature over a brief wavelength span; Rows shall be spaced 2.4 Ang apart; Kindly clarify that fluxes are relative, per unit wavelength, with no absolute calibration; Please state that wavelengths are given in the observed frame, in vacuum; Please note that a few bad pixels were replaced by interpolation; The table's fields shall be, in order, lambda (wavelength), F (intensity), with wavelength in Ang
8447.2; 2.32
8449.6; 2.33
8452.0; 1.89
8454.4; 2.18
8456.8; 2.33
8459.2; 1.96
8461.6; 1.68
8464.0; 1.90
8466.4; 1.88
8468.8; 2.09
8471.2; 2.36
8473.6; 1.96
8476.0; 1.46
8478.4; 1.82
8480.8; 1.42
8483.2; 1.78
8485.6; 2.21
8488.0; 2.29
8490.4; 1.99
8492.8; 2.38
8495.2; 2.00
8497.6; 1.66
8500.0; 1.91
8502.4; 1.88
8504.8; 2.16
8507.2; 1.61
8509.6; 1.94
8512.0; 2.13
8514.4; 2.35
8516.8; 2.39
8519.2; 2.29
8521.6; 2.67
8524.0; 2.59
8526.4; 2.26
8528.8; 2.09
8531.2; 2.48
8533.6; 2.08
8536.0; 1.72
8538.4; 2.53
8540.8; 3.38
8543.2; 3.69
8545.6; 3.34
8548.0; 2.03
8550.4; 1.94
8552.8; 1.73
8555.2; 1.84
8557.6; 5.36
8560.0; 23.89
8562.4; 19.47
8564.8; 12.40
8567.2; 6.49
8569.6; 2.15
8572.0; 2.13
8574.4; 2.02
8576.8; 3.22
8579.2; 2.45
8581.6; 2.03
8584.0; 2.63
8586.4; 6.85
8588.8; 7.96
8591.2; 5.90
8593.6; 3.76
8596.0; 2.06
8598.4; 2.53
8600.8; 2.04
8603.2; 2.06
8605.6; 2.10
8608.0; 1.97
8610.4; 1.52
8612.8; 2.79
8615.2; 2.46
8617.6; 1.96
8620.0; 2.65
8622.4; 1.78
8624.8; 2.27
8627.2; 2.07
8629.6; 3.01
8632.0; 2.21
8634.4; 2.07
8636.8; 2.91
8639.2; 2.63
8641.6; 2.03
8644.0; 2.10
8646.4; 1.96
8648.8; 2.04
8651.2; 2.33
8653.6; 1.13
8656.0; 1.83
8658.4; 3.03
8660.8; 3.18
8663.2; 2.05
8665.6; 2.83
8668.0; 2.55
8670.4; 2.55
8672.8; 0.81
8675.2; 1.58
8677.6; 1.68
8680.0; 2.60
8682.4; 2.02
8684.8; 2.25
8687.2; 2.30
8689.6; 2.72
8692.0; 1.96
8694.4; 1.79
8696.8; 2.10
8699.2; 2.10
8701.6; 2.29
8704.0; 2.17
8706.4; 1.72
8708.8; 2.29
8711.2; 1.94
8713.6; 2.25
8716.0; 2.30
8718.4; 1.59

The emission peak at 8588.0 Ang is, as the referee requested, [N II] 6583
